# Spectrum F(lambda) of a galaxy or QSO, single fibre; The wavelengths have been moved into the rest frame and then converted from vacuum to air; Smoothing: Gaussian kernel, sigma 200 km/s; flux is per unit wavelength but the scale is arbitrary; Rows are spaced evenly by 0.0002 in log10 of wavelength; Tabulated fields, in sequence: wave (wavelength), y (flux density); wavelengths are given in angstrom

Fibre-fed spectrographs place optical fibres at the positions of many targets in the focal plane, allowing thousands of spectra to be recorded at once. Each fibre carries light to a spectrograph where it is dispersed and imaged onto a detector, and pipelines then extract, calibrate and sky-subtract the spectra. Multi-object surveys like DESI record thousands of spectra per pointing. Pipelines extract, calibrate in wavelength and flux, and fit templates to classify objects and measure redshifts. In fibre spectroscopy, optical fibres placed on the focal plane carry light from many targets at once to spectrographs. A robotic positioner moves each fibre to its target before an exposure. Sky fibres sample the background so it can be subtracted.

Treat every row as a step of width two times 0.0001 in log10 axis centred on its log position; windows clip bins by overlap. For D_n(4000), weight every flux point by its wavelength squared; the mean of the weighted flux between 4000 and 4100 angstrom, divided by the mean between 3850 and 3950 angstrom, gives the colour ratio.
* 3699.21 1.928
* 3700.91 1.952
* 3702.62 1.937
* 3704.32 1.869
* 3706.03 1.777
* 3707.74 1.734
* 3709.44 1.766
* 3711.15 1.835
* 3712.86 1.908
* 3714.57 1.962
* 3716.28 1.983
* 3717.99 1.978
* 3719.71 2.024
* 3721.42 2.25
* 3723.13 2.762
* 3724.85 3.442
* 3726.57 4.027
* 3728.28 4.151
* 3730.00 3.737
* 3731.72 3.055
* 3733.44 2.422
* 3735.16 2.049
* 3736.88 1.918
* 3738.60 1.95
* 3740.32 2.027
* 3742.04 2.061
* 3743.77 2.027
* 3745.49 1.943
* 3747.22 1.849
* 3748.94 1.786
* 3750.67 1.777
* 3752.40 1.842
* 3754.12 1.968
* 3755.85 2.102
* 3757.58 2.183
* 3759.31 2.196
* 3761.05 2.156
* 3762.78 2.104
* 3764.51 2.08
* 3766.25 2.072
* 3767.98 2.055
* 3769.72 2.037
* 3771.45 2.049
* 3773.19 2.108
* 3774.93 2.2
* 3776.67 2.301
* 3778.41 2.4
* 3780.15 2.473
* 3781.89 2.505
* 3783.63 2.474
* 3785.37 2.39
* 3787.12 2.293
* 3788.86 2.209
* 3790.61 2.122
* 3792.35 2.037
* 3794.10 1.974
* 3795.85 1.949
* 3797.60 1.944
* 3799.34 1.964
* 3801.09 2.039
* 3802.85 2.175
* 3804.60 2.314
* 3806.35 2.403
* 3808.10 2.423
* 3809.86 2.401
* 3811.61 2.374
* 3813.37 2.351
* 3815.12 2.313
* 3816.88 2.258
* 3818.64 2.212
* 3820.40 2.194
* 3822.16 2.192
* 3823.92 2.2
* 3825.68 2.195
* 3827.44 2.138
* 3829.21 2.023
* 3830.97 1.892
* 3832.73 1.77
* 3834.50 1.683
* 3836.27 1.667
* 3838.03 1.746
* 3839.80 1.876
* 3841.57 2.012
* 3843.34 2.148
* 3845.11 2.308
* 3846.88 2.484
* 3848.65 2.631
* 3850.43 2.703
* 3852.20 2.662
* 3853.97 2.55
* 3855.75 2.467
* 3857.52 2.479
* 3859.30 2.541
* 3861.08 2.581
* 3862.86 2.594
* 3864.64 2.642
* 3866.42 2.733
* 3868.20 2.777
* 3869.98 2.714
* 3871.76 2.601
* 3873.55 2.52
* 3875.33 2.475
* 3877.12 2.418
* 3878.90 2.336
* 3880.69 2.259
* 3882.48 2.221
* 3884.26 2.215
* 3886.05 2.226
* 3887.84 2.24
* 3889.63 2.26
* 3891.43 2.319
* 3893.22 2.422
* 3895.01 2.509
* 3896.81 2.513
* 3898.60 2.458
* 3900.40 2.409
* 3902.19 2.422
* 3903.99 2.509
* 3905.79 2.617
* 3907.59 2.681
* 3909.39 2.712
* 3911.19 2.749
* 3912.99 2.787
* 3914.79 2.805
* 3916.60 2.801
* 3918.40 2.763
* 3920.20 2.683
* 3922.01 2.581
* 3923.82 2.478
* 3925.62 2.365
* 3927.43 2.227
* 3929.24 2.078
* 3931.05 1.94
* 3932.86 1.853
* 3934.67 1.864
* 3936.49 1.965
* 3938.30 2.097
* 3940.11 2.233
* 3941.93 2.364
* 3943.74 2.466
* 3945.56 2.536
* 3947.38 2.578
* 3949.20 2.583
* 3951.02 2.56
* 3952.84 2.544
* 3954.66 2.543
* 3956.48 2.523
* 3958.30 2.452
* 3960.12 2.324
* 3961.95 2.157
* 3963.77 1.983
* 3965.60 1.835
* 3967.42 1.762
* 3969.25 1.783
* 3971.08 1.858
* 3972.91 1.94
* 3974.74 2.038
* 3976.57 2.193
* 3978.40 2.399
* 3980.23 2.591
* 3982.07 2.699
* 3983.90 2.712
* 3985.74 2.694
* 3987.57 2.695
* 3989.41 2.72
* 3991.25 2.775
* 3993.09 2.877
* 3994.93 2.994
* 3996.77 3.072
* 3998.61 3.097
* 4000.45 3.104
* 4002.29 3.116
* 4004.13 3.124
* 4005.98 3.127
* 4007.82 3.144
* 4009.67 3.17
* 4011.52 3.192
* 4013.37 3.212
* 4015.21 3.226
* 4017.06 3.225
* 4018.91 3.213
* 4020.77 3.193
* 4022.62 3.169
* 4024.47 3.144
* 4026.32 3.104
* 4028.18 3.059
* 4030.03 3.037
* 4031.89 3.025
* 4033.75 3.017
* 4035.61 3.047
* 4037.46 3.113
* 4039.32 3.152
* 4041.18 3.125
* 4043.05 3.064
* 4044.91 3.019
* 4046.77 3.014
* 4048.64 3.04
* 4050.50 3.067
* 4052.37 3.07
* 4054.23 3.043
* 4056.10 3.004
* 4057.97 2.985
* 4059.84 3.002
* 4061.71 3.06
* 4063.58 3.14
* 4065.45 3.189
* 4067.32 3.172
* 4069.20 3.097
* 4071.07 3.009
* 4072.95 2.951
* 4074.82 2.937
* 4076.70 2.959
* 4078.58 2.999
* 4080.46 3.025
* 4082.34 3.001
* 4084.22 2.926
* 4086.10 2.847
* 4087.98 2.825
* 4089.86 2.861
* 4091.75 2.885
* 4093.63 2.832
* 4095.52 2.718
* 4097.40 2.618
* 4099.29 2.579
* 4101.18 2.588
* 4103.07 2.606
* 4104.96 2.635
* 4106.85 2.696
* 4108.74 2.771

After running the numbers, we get 1.33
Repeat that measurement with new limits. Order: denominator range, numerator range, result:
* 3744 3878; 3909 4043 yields 1.30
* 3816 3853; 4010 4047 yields 1.61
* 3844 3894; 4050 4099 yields 1.33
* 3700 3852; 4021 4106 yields 1.56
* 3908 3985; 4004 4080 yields 1.38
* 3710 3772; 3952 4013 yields 1.30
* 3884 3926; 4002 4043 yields 1.31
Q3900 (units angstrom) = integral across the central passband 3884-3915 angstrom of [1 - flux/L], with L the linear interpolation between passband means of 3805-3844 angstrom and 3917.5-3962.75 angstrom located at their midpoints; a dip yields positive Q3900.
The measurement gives -3.0 angstrom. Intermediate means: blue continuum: 2.11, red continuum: 2.35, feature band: 2.49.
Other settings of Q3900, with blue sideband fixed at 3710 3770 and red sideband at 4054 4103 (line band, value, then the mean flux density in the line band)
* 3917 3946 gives 3.9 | 2.29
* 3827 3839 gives 3.0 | 1.83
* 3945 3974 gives 4.9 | 2.24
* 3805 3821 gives 0.6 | 2.33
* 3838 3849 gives 1.3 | 2.18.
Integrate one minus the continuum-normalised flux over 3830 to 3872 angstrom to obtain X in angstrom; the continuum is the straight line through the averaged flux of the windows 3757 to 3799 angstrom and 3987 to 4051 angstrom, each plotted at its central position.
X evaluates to 1.9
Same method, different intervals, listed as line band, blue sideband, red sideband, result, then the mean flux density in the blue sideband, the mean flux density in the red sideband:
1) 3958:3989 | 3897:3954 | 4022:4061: 5.2 angstrom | 2.44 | 3.06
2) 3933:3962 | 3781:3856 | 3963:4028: 2.8 angstrom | 2.2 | 2.76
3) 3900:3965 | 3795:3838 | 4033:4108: 1.9 angstrom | 2.12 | 2.95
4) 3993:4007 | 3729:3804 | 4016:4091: -0.9 angstrom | 2.17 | 3.05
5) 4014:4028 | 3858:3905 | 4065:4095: -1.8 angstrom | 2.46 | 2.96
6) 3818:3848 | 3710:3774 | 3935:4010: 4.0 angstrom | 2.26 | 2.51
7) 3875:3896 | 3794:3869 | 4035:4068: 1.2 angstrom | 2.26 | 3.07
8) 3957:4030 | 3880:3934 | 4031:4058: 2.8 angstrom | 2.44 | 3.05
